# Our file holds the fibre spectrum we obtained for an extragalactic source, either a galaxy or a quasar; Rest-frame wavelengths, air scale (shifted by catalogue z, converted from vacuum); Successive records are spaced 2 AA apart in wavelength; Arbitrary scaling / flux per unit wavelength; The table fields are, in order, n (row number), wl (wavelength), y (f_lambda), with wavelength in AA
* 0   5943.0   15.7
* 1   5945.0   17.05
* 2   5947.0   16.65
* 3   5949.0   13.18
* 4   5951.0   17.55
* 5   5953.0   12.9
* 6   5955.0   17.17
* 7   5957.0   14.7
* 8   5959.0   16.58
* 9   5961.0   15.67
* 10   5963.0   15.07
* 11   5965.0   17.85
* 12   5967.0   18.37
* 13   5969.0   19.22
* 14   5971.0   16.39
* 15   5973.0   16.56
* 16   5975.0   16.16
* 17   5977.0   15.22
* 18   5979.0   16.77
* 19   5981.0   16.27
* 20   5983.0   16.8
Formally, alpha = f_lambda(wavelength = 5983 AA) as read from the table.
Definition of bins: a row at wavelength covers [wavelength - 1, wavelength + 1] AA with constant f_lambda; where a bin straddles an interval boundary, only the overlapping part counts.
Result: 16.8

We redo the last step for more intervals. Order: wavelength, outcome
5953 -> 12.9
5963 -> 15.07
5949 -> 13.18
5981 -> 16.27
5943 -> 15.7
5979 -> 16.77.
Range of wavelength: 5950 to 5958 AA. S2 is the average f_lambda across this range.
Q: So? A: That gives 15.6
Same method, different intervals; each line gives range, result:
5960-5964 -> 15.4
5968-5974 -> 17.4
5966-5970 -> 18.8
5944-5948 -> 16.9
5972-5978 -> 16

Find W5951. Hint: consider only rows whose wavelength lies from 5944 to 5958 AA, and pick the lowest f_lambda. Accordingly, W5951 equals 12.9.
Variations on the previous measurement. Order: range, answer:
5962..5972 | 15.07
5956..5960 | 14.7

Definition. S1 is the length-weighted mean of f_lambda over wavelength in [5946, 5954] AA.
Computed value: 15.1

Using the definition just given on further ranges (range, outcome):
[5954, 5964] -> 15.8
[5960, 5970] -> 17.2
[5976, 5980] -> 16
